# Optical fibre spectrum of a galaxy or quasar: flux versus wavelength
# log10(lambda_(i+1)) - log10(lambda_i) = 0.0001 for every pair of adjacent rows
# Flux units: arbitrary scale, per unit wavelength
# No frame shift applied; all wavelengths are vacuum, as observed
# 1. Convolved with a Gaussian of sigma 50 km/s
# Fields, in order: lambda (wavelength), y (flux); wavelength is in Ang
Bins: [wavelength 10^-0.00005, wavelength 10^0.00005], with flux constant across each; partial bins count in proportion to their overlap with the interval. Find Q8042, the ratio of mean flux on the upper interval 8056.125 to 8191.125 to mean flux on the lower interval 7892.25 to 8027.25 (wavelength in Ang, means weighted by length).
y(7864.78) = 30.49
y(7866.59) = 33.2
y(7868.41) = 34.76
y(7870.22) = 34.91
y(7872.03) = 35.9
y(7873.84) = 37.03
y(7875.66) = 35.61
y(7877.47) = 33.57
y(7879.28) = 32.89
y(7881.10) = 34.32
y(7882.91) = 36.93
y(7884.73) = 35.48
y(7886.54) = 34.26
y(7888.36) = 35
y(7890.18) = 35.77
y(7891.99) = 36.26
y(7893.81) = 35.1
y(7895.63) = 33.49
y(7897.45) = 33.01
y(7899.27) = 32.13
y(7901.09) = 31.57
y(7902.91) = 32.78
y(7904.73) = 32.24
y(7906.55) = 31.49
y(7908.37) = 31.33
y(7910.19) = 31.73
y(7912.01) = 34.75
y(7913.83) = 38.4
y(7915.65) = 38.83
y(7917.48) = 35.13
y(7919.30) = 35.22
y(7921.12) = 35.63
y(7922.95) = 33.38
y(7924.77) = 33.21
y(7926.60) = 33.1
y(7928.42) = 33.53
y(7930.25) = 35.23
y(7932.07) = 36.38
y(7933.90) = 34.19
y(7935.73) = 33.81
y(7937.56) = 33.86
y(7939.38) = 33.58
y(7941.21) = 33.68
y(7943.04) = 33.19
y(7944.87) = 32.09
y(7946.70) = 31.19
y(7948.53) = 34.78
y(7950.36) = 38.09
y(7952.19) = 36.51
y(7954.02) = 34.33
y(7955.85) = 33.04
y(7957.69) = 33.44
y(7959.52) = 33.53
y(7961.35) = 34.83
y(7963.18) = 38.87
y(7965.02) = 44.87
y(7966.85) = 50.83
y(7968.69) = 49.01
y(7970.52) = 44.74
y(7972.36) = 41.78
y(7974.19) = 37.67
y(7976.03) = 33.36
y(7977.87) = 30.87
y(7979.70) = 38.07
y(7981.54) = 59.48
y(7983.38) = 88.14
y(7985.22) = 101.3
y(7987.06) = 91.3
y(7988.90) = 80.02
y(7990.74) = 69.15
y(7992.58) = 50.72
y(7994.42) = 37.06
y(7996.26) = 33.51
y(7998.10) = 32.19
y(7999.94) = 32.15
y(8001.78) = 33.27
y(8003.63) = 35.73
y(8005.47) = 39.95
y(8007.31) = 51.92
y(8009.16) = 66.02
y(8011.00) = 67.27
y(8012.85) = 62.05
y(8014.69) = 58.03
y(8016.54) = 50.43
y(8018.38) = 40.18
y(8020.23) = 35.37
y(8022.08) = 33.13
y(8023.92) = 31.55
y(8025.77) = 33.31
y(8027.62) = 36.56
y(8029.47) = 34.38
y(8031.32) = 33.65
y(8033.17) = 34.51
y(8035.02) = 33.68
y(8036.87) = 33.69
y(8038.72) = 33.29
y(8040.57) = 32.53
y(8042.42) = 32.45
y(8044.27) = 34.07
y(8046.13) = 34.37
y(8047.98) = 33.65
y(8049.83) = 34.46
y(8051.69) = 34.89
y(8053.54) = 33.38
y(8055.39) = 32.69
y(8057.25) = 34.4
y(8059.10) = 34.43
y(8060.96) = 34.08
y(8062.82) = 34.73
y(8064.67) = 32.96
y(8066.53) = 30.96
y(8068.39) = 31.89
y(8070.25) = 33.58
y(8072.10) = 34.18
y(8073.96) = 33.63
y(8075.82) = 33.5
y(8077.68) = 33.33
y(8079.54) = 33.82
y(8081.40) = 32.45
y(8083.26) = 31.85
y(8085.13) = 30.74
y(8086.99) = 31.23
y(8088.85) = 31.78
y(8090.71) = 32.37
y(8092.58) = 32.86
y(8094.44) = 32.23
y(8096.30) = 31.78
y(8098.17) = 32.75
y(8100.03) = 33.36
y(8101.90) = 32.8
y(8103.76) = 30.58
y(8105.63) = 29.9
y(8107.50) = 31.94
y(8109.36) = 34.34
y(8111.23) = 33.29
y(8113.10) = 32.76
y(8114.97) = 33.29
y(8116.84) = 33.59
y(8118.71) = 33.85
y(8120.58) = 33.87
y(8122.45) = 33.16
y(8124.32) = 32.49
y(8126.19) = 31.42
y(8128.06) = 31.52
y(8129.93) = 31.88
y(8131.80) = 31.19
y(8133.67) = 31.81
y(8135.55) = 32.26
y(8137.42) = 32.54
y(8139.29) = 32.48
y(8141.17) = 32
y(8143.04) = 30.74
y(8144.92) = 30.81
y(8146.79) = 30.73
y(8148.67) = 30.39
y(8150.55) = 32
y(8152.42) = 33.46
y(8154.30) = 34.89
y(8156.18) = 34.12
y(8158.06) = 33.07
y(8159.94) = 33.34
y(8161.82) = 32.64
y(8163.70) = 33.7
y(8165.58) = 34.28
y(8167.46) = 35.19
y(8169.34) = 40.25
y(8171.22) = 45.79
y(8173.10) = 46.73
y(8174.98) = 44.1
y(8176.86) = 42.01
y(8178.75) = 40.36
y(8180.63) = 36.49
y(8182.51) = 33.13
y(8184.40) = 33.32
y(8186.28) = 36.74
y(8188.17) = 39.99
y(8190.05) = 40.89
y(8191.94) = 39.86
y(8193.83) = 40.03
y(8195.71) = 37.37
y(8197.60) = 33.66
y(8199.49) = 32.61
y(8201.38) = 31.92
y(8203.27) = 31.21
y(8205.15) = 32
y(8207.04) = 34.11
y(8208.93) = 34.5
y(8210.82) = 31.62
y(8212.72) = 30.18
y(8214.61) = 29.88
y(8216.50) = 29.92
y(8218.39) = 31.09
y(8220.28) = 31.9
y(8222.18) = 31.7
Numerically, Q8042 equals 0.8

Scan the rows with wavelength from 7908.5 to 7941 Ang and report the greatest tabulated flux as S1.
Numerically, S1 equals 38.83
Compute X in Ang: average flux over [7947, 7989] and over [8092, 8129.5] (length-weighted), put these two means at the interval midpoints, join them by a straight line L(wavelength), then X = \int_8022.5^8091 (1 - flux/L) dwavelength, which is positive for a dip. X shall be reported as 8.6 Ang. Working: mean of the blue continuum 47.4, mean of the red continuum 32.6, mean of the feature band 33.3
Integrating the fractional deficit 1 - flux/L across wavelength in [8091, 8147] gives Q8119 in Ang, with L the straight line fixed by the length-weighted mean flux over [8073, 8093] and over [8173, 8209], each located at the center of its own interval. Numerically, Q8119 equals 2.7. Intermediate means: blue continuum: 32.5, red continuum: 36.9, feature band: 32.3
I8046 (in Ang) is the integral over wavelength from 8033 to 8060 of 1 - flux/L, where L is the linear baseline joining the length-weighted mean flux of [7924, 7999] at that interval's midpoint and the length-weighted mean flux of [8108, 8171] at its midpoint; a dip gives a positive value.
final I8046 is 3.2 Ang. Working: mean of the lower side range 43.2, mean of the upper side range 33.1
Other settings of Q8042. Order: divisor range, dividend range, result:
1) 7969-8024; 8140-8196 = 0.72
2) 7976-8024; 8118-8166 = 0.63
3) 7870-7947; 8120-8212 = 1.02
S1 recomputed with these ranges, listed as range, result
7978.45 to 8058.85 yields 101.3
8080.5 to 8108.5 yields 33.36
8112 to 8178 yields 46.73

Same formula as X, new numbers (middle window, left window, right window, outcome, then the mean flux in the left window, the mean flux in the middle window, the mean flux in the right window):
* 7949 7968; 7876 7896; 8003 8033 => 1.0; 34.9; 37.9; 44.2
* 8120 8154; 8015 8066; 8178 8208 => 3.4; 34.9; 32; 35.8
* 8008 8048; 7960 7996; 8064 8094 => 2.7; 53.2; 40.4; 32.6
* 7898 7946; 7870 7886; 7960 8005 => 8.4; 35.2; 33.8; 49.3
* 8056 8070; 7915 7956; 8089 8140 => -0.1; 34.4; 33.3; 32.4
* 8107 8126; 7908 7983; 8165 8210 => 2.1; 37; 33.2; 37.4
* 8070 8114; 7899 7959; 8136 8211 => 3.0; 34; 32.5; 35.4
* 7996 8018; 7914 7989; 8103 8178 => -4.4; 41.6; 47.1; 34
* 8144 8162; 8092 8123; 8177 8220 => 0.6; 32.7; 32.5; 34.7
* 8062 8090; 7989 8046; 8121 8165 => 3.4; 41.5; 32.7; 32.3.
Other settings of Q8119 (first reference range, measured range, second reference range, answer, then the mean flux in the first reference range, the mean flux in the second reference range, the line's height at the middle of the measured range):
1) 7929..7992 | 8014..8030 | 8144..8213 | 1.1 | 44.6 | 35.7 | 42.1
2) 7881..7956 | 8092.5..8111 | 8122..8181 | 1.2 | 34.3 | 34.6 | 34.5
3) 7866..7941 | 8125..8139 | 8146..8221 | 1.3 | 34.4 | 35.3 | 35.1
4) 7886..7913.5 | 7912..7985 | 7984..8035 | 2.7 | 33.5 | 48.3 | 40.1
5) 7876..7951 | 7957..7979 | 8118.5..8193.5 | -3.3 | 34.2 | 35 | 34.4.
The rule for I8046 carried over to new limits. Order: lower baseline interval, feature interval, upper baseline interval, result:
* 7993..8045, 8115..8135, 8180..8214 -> 2.4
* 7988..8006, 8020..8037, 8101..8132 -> 3.0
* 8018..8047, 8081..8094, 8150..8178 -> 1.3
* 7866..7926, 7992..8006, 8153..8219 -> -0.6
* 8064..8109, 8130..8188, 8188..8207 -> -0.8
